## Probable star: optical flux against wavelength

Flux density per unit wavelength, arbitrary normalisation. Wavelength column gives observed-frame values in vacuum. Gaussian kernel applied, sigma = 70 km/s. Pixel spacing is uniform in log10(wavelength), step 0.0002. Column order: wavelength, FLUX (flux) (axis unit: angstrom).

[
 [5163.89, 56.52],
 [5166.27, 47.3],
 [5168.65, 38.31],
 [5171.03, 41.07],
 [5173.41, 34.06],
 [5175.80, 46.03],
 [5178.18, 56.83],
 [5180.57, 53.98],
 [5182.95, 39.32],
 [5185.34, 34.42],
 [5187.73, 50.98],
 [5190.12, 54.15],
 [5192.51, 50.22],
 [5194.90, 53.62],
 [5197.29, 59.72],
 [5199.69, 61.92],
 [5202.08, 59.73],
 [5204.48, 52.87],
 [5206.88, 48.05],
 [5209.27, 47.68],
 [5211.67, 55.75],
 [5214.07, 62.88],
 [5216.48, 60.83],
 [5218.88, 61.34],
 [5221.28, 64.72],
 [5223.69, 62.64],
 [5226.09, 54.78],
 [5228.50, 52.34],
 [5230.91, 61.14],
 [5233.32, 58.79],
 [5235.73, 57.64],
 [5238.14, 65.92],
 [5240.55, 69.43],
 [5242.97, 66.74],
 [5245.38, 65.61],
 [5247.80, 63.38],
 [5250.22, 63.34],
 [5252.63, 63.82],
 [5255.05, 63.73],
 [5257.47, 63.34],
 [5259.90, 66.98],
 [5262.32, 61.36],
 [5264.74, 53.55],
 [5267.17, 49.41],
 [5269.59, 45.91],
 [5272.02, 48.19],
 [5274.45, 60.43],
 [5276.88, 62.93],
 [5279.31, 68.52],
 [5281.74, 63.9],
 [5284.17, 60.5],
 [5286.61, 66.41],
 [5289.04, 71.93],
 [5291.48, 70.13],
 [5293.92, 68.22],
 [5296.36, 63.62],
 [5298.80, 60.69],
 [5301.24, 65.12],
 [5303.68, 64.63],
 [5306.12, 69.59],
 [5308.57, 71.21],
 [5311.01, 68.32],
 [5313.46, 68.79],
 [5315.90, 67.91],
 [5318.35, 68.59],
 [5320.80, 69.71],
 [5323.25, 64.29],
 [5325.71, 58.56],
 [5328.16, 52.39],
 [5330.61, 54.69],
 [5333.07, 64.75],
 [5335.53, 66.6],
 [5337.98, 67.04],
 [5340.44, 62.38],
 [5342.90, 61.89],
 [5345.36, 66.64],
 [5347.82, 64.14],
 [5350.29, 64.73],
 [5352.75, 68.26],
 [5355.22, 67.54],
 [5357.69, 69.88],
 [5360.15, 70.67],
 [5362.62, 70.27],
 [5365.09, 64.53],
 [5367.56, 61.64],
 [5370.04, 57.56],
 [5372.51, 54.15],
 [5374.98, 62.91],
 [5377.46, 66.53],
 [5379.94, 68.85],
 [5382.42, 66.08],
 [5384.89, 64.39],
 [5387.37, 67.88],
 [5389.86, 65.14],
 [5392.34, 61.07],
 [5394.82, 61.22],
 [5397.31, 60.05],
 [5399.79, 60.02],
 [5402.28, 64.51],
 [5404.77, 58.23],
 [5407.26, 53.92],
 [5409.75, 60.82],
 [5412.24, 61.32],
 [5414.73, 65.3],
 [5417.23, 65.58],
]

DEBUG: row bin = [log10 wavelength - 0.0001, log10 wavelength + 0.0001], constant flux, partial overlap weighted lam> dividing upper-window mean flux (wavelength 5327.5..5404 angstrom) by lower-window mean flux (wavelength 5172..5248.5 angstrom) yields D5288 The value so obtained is 1.14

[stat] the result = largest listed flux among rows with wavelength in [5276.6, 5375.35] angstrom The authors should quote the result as 71.93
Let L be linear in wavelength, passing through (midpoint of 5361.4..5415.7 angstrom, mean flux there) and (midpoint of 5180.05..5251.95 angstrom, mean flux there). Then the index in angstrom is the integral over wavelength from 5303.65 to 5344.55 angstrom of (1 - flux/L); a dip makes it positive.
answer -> -2.9 angstrom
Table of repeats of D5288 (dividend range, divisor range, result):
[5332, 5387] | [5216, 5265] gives 1.05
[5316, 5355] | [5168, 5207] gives 1.29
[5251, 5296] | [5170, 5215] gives 1.22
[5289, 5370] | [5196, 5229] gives 1.14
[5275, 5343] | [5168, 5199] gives 1.37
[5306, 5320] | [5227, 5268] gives 1.12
